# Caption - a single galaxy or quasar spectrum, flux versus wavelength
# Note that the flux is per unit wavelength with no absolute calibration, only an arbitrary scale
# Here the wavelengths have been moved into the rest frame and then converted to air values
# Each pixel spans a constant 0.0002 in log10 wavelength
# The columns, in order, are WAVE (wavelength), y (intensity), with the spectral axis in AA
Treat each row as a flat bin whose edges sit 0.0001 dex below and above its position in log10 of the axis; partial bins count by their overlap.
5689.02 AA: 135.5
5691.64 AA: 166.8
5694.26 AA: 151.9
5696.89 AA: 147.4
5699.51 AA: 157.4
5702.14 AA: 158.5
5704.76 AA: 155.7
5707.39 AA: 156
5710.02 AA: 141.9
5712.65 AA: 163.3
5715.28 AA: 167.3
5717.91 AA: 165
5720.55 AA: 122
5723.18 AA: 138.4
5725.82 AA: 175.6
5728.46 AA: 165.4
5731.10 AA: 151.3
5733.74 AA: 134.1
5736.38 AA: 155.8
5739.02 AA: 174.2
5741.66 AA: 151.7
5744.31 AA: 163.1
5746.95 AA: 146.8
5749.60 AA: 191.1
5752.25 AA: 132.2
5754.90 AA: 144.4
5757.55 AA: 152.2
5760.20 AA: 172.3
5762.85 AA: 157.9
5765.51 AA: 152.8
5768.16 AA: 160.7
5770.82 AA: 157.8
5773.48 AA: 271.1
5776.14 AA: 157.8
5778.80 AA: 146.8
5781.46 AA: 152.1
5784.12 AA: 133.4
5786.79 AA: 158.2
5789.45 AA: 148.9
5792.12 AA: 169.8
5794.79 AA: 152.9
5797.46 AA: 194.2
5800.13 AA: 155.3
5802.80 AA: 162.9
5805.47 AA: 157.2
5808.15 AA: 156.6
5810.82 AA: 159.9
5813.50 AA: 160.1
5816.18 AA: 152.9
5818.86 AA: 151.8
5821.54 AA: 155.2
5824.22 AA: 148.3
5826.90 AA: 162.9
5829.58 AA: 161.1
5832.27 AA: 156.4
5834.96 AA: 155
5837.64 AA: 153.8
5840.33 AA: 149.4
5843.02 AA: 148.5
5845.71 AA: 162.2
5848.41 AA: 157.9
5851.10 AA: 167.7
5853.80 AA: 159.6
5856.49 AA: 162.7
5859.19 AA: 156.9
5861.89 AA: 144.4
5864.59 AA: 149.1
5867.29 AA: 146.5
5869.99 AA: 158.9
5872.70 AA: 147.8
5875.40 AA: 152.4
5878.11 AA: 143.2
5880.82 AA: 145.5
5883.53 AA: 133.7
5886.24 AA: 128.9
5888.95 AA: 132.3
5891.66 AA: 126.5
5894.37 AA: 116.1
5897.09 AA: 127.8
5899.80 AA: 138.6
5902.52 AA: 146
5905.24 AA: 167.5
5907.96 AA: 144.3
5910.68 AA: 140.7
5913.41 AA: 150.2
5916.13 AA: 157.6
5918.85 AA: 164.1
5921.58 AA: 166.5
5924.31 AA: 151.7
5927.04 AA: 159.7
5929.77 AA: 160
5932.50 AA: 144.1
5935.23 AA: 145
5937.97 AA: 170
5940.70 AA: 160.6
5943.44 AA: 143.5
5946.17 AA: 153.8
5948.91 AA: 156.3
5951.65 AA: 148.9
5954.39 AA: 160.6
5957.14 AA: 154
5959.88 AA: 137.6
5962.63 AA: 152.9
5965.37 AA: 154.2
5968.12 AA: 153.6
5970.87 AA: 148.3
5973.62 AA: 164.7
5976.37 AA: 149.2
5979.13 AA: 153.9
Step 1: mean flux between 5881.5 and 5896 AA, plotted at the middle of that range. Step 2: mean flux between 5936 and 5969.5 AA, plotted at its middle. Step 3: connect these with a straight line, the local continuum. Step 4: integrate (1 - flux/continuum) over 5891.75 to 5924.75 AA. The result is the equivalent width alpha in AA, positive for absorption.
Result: -2.5 AA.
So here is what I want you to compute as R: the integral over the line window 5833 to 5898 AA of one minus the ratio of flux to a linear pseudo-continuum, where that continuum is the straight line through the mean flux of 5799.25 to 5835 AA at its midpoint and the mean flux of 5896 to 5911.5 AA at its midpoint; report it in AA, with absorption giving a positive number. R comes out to 1.31 AA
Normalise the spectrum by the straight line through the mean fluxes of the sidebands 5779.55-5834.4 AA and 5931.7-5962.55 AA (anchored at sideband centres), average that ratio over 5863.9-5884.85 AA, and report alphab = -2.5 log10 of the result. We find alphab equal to 0.06 mag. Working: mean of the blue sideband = 157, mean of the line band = 147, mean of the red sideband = 152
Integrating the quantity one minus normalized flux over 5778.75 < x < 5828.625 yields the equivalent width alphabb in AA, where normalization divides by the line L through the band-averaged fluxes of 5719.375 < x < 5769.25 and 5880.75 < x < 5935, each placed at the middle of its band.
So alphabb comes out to -1.9 AA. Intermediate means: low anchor 155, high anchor 145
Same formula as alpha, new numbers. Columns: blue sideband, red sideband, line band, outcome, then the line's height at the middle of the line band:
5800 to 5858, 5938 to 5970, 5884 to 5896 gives 2.2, 155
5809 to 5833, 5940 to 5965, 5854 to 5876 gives 0.3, 155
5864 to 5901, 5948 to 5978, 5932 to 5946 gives -0.4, 149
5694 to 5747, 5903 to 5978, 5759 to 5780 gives -2.4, 154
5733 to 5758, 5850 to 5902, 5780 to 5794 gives -0.1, 152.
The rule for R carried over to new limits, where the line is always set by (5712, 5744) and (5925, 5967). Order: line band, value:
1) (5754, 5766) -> -0.1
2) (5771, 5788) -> -1.6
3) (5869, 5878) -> 0.2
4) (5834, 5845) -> 0.2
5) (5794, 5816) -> -1.1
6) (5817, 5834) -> -0.1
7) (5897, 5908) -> 0.5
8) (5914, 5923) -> -0.5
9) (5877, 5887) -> 1.0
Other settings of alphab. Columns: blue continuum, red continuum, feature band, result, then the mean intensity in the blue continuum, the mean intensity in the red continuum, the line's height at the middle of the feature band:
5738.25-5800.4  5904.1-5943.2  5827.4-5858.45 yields 0.009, 162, 155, 159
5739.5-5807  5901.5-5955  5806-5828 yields 0.027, 162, 155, 160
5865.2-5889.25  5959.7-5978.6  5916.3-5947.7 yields -0.053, 144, 152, 149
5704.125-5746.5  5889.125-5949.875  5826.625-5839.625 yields -0.037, 155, 149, 152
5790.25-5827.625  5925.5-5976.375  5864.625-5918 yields 0.098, 160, 154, 156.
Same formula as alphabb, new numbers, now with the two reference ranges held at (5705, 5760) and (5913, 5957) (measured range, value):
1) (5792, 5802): -0.8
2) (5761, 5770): -0.2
